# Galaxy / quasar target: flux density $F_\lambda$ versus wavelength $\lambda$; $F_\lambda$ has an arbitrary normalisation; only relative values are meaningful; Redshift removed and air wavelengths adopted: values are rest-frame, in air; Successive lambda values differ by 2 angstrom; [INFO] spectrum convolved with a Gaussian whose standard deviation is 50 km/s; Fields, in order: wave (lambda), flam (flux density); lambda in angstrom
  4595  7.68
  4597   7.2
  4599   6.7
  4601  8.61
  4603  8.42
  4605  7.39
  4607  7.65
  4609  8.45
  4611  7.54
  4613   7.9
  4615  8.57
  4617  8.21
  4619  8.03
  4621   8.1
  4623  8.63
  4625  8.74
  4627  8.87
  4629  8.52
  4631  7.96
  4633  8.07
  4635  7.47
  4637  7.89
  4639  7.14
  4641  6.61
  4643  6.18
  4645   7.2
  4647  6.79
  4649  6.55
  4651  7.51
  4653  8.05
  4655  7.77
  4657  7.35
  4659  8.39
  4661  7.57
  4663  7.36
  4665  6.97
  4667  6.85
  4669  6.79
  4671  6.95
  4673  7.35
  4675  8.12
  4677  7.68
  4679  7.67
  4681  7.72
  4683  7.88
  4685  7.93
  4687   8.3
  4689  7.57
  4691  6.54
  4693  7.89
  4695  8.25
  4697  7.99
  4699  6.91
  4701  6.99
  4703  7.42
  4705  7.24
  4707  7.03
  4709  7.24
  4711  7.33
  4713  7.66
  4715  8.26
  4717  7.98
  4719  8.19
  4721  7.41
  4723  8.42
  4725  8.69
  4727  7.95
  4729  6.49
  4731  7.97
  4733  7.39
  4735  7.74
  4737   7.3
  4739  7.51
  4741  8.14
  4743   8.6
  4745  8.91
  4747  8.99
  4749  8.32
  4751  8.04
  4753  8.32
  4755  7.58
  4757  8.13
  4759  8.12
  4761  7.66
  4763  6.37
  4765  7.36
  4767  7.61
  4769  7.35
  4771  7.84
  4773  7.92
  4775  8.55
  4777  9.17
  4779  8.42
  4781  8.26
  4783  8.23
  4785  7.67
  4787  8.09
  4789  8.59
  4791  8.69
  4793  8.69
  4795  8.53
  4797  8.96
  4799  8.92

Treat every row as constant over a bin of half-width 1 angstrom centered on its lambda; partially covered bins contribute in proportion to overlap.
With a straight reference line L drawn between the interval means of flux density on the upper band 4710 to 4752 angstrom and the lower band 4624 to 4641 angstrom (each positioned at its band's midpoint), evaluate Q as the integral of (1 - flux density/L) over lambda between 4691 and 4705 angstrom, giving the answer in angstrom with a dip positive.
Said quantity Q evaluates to 0.9 angstrom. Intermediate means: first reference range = 8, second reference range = 7.97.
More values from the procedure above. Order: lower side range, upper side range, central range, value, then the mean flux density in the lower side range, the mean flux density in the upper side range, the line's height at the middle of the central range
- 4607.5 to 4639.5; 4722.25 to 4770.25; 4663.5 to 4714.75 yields 3.42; 8.14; 7.87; 8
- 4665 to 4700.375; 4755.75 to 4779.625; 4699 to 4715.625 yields 0.61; 7.53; 7.86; 7.63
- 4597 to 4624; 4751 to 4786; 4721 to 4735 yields 0.27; 7.99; 7.92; 7.94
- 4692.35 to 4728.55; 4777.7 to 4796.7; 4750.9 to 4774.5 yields 1.35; 7.69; 8.39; 8.17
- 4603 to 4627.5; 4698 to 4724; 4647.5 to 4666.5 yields 1.04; 8.17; 7.54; 7.9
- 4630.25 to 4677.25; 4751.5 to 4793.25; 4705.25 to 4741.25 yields 0.25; 7.35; 8.02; 7.74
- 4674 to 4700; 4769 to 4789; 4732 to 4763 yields 0.19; 7.73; 8.21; 8.05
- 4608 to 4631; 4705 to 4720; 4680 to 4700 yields 0.27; 8.31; 7.64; 7.8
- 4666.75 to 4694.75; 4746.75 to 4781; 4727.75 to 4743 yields 0.48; 7.55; 7.97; 7.83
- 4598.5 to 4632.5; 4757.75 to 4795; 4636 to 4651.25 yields 2.21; 8.15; 8.05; 8.14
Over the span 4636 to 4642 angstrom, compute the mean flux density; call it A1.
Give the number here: 7.21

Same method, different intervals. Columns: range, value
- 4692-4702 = 7.61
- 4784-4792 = 8.26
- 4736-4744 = 7.89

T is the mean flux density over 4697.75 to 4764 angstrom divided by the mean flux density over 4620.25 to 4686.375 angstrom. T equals 1.0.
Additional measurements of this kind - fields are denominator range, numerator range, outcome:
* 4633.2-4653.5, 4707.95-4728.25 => 1.10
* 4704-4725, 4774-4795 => 1.09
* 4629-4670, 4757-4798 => 1.10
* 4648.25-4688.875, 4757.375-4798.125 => 1.07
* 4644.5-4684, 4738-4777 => 1.08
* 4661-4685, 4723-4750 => 1.08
